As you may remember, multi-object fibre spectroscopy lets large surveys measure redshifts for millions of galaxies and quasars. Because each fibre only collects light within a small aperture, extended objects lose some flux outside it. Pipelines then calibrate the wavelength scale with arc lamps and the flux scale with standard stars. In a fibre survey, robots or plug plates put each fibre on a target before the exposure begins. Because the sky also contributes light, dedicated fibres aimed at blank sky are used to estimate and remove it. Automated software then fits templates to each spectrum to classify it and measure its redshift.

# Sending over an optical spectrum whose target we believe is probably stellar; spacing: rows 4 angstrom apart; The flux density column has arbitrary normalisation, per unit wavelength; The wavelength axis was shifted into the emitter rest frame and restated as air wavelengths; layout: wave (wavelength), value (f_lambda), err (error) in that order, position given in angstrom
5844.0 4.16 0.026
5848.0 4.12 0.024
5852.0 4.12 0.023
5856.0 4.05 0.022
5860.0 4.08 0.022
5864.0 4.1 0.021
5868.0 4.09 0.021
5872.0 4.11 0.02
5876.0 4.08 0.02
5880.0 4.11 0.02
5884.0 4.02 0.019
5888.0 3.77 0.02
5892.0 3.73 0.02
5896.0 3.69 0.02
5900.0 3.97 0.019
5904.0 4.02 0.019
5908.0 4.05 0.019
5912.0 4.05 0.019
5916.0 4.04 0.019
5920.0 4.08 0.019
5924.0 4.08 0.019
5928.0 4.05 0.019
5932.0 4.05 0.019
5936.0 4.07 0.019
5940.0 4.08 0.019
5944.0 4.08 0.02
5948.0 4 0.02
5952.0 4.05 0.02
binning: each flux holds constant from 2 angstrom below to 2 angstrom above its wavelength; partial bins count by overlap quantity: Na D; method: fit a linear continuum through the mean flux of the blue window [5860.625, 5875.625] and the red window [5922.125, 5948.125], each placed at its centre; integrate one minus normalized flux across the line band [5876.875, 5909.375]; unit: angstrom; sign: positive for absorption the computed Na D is 1.3 angstrom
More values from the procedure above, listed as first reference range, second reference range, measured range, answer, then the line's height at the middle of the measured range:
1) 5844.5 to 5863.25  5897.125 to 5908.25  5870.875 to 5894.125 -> 0.4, 4.03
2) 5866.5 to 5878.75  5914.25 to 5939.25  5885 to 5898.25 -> 1.1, 4.08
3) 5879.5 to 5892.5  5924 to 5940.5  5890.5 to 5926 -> 0.1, 3.98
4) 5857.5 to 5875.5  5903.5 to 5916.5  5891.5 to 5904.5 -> 0.7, 4.06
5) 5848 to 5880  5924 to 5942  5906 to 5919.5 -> 0.1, 4.07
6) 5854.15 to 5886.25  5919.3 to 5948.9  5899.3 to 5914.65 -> 0.2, 4.07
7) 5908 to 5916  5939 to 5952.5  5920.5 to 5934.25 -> 0.0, 4.05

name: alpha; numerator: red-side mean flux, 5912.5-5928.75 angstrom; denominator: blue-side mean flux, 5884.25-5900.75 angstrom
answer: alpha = 1.07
